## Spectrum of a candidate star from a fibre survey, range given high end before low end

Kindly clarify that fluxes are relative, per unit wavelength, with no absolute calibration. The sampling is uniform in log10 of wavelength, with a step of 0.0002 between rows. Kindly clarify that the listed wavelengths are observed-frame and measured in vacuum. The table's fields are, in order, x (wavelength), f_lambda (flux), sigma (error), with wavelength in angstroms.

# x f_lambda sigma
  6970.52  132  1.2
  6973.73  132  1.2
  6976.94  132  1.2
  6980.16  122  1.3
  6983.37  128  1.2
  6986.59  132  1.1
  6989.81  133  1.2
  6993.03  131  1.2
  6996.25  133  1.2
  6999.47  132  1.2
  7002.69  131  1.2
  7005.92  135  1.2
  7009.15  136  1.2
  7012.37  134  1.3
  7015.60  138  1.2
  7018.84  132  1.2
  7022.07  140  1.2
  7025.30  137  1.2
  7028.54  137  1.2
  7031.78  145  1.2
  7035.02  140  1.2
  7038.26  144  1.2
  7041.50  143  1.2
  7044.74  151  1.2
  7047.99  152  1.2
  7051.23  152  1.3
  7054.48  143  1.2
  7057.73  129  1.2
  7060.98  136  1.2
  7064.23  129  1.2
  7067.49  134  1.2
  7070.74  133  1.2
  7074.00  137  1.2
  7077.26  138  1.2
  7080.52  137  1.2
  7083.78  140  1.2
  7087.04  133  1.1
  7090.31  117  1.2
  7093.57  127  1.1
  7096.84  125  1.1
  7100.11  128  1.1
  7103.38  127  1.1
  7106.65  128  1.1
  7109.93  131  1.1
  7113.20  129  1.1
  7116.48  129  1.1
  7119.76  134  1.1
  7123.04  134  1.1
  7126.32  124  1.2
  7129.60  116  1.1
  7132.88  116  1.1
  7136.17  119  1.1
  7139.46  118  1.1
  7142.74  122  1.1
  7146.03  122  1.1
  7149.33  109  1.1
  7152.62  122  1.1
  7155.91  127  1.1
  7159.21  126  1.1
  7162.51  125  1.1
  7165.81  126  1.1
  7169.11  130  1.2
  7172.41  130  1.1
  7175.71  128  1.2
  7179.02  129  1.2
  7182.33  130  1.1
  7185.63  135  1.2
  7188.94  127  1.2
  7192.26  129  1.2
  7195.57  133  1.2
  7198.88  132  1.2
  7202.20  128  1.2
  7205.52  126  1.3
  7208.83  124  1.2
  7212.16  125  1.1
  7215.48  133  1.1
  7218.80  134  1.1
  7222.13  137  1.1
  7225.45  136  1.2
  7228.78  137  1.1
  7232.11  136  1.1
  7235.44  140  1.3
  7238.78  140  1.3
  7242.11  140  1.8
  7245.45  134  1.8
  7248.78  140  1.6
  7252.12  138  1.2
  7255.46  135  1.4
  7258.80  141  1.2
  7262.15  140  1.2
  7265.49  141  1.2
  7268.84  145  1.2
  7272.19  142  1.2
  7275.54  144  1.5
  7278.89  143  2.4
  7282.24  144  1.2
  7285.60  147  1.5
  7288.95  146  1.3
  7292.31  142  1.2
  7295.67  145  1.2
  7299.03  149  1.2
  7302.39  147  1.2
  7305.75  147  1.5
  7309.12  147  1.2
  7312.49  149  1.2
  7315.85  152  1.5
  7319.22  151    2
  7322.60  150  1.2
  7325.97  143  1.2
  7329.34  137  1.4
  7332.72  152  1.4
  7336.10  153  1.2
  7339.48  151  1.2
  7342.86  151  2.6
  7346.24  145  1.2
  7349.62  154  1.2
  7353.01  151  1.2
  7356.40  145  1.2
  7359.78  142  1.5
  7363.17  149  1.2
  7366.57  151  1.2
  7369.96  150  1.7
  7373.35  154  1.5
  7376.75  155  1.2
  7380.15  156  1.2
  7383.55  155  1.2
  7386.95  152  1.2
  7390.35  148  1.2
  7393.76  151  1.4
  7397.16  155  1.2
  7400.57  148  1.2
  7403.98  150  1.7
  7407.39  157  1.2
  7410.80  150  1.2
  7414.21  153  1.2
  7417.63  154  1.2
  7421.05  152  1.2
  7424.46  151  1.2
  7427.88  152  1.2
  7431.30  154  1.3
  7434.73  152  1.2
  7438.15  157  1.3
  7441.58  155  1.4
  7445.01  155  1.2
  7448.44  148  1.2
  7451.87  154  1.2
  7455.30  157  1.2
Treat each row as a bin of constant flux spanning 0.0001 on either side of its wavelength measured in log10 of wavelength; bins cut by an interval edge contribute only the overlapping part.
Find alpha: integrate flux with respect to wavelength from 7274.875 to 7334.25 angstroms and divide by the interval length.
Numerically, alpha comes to 146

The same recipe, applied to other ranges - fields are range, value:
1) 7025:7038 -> 140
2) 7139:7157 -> 120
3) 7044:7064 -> 142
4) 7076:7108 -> 130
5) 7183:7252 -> 133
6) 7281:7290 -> 146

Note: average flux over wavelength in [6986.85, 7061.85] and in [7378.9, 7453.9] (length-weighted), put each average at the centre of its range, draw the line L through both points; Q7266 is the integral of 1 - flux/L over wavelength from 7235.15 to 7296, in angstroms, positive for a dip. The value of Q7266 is 2.4 angstroms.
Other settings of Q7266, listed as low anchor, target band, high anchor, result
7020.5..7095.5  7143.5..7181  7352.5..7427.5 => 4.55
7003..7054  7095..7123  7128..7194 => 0.35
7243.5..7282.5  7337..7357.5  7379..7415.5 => -0.27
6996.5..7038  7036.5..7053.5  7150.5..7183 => -1.69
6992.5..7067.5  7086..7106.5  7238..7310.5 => 1.96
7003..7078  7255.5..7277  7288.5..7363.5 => 0.63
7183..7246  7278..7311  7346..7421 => -0.98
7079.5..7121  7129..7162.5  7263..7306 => 3.30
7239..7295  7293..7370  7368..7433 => -0.75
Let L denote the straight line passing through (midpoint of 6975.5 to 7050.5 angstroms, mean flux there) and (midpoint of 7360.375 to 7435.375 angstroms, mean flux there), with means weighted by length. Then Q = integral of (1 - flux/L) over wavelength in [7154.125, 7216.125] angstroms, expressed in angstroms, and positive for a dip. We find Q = 6.5 angstroms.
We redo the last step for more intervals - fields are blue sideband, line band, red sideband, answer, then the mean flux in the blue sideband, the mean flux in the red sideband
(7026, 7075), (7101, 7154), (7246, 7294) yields 6.4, 140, 142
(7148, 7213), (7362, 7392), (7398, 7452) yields -0.9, 127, 153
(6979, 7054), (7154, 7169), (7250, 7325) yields 1.6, 138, 145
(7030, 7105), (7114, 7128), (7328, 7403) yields 0.9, 137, 150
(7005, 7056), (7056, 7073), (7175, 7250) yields 0.9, 141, 133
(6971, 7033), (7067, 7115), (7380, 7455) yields 2.4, 134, 153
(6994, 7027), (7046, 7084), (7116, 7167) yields -2.5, 135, 123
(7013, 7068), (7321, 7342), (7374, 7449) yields 0.3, 140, 153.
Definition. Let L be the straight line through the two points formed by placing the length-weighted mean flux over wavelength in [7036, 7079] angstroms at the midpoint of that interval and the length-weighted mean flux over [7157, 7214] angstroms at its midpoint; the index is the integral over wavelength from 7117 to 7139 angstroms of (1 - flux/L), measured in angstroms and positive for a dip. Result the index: 1.6 angstroms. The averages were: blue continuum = 140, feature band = 124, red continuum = 128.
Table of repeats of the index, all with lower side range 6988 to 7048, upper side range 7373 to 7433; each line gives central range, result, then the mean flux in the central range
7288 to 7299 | 0.3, 145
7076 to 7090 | 0.5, 135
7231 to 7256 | 1.4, 138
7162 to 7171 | 1.0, 127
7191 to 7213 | 2.5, 128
